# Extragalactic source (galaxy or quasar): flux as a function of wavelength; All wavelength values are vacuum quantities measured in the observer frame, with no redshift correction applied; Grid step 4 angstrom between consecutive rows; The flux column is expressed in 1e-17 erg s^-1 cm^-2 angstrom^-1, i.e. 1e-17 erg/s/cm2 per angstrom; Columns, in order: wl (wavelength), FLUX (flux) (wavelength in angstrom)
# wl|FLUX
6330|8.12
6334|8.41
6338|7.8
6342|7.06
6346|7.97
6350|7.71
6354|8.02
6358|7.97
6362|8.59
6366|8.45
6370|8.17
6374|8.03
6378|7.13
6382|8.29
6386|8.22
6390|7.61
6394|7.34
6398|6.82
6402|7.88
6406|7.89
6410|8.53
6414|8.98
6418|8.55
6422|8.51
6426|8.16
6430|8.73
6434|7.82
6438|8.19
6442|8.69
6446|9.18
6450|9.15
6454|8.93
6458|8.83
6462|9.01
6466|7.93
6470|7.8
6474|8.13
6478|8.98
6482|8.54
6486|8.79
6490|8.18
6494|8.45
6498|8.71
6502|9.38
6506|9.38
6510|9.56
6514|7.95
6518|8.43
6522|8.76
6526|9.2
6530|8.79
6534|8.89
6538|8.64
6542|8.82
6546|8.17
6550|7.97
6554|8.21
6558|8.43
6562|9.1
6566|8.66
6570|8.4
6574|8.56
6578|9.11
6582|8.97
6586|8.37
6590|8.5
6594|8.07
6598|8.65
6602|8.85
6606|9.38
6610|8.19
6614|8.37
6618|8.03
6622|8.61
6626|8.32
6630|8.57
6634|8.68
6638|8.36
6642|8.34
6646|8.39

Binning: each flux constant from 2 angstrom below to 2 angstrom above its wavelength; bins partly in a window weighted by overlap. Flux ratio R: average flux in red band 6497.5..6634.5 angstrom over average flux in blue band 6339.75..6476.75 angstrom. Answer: 1.06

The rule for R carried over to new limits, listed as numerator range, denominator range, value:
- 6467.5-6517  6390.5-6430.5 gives 1.07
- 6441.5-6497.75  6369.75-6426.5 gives 1.08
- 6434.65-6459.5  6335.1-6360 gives 1.13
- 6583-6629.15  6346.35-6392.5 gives 1.06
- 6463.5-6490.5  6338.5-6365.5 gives 1.06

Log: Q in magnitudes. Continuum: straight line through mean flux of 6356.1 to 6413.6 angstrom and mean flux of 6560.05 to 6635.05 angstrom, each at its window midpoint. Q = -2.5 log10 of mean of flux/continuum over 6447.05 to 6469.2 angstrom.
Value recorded -0.07 mag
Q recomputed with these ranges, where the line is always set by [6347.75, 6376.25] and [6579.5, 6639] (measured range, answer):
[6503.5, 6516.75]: -0.07 mag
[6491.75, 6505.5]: -0.07 mag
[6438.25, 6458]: -0.08 mag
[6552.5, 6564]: -0.02 mag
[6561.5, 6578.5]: -0.03 mag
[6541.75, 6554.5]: 0.03 mag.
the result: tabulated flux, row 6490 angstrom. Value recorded 8.18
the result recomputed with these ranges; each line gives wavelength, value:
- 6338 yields 7.8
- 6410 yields 8.53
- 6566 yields 8.66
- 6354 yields 8.02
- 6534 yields 8.89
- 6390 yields 7.61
